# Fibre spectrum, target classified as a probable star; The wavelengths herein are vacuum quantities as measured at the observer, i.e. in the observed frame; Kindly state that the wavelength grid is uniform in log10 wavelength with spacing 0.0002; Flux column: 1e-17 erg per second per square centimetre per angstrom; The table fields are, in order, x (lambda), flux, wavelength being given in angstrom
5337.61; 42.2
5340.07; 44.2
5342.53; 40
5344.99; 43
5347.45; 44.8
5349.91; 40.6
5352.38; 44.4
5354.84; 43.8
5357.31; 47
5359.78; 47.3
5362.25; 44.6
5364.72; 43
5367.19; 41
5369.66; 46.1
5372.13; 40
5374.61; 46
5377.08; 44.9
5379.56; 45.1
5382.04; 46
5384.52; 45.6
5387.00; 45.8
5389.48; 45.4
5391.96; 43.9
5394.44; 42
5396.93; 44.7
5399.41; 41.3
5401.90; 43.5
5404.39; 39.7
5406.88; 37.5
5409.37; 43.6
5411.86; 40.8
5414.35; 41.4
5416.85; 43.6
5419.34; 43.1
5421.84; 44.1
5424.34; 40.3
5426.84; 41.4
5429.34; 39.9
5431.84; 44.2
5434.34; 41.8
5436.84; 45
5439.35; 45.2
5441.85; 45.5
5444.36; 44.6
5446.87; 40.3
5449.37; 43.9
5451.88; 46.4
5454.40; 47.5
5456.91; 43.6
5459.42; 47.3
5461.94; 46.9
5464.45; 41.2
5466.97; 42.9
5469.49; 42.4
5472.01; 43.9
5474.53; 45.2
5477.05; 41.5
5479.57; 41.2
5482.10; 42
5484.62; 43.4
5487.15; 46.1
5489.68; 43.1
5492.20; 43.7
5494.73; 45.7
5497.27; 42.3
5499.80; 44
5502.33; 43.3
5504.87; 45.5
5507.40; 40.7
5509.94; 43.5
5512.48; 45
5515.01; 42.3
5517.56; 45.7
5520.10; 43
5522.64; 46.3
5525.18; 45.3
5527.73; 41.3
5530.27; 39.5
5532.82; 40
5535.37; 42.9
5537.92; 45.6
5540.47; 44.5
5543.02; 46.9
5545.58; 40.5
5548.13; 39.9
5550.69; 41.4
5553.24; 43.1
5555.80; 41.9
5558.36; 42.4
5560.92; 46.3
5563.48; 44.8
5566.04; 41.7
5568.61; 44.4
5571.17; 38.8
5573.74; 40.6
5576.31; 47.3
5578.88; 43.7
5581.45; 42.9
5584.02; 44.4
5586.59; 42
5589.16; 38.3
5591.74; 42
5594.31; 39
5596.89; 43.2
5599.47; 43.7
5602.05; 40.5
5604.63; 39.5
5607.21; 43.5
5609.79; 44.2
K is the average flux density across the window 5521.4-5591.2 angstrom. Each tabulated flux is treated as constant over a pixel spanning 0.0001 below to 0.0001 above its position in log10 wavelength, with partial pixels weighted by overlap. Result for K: 42.8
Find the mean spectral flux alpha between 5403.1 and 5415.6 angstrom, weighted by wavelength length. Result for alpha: 40.6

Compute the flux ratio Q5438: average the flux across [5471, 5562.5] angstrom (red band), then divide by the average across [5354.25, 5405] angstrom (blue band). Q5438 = 1.0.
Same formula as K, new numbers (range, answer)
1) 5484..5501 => 44.1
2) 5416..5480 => 43.6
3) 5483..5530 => 43.8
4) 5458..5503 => 43.7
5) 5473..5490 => 43.2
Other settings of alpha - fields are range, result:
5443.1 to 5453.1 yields 43.8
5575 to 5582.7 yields 44.6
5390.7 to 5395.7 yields 43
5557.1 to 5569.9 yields 43.9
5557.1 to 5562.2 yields 44.4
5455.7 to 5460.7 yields 45.5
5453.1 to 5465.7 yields 45.3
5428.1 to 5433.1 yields 42.1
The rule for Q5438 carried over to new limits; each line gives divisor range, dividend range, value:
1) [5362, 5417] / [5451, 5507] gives 1.02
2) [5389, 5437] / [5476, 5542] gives 1.03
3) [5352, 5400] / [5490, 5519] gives 0.98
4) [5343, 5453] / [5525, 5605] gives 0.98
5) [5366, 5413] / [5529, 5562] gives 0.98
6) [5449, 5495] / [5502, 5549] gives 0.98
